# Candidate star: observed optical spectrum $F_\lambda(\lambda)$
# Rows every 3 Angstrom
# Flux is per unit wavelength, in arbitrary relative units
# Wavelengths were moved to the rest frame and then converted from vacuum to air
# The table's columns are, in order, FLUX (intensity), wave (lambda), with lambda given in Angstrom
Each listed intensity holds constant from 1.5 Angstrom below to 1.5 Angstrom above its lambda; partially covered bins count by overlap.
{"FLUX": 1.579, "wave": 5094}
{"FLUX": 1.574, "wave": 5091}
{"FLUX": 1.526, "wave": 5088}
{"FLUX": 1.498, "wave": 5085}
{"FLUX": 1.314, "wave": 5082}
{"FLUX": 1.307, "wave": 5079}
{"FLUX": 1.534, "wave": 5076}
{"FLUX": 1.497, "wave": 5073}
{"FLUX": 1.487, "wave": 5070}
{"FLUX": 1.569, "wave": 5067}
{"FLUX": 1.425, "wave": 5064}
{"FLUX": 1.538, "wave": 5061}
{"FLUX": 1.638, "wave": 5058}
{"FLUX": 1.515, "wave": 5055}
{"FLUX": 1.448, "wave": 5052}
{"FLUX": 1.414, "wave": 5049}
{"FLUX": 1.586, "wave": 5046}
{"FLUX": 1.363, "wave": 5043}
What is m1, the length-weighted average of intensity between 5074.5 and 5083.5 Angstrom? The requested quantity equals 1.39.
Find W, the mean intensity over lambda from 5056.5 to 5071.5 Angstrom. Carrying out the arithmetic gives 1.53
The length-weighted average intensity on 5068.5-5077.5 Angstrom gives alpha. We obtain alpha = 1.51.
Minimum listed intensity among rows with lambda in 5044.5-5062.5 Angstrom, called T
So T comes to 1.414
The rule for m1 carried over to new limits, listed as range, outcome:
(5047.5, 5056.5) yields 1.46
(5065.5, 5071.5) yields 1.53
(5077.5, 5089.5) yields 1.41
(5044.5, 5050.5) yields 1.5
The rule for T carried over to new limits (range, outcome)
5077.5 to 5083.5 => 1.307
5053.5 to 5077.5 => 1.425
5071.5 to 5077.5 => 1.497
